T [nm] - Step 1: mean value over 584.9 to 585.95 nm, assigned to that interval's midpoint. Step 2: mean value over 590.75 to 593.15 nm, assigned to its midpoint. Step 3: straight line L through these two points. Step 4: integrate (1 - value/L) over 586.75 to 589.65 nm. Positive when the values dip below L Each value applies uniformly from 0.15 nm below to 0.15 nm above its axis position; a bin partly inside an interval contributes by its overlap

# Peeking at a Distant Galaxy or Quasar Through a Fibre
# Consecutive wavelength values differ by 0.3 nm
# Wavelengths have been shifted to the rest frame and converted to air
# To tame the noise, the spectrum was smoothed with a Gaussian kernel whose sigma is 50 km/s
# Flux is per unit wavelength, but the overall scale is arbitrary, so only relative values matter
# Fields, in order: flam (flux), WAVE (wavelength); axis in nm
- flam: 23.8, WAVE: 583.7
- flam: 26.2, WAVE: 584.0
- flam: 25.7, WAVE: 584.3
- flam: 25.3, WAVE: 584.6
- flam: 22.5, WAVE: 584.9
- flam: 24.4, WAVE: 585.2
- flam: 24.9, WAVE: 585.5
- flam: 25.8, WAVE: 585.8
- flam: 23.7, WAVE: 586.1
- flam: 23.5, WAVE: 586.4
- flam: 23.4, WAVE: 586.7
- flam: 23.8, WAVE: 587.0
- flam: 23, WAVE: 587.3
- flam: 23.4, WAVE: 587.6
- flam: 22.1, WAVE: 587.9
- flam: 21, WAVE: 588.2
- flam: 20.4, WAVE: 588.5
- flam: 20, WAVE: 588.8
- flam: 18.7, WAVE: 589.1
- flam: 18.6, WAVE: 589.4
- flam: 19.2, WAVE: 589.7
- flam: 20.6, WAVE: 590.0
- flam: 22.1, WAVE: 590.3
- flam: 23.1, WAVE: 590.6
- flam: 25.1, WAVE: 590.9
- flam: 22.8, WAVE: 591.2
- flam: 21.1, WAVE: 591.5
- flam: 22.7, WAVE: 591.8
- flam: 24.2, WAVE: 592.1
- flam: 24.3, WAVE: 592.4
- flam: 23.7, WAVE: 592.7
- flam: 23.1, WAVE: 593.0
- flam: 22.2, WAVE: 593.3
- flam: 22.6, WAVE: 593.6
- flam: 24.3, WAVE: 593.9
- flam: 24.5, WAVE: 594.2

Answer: 0.349 nm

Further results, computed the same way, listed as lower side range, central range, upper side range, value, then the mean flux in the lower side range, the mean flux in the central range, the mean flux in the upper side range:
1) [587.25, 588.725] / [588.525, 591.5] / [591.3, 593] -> 0.18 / 21.8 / 21.1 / 23.2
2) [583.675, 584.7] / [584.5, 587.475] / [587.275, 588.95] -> -0.05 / 25.4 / 24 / 21.5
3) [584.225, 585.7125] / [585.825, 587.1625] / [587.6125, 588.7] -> -0.04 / 24.6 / 23.8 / 21.4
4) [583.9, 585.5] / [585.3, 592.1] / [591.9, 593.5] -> 0.52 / 24.8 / 22.3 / 23.4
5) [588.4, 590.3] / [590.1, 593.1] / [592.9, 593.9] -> -0.24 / 19.8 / 23.2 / 22.9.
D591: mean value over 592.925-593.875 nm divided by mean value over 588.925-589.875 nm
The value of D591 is 1.21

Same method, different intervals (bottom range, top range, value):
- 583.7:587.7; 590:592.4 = 0.95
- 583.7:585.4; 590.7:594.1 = 0.94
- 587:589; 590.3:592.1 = 1.06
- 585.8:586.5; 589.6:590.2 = 0.84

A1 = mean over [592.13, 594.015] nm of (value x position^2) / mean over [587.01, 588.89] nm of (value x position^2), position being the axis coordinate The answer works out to 1.09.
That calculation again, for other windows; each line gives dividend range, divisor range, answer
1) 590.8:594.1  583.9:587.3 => 0.98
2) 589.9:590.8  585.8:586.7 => 0.94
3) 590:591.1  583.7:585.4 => 0.95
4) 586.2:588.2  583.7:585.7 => 0.94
